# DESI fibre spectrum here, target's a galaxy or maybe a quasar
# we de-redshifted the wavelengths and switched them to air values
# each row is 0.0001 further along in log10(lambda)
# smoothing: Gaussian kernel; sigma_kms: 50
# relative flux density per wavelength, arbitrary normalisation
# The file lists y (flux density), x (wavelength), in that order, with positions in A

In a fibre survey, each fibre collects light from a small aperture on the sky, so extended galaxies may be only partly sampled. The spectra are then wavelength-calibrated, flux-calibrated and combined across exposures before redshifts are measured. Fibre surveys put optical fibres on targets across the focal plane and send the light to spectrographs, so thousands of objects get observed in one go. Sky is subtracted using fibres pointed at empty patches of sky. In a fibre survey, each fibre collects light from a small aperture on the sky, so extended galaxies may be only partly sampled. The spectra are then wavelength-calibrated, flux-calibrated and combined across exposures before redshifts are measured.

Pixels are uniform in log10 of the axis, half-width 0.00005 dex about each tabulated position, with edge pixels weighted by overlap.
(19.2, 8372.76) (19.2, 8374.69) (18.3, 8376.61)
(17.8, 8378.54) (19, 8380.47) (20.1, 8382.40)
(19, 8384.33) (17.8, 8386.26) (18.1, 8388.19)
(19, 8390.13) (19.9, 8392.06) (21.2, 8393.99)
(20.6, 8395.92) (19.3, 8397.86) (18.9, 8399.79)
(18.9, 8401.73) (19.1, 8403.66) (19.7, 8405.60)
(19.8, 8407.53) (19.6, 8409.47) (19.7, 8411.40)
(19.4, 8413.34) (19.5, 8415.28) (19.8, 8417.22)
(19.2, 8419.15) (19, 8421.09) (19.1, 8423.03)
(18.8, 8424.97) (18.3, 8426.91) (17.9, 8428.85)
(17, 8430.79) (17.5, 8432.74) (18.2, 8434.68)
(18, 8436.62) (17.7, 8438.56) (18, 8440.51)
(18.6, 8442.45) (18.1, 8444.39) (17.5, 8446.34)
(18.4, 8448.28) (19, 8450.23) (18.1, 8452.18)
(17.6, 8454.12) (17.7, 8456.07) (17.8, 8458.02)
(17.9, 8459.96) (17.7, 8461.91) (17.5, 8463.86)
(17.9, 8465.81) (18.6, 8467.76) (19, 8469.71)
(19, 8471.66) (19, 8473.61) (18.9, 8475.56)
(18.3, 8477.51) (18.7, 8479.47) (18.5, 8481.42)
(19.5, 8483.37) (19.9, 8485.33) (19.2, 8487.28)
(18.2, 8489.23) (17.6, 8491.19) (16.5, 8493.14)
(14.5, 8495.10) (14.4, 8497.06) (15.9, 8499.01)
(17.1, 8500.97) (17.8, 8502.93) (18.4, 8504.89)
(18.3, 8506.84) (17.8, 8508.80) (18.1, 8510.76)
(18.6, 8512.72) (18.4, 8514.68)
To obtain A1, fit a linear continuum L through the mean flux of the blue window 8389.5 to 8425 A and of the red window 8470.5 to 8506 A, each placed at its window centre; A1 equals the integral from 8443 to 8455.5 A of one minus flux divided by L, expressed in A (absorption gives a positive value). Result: 0.4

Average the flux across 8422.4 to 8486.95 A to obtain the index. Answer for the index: 18.3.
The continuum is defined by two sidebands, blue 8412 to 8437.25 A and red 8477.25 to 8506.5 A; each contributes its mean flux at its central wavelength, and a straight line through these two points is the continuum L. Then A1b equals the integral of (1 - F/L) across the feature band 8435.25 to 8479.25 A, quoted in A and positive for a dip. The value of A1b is -0.17 A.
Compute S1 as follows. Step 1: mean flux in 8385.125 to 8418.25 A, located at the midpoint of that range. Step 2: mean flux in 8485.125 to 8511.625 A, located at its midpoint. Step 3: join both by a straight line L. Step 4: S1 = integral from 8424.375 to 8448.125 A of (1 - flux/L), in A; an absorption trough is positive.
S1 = 0.9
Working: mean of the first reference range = 19.4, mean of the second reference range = 17.3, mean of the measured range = 18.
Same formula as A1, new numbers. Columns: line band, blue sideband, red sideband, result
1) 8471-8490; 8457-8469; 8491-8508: -1.75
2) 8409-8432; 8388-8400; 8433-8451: -0.08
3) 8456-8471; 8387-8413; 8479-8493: 0.67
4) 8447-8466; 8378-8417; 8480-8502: 0.18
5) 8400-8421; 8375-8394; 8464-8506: -0.86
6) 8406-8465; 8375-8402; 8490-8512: -0.58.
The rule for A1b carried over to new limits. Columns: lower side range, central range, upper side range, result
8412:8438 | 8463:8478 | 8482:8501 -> -0.7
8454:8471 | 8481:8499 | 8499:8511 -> 0.4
